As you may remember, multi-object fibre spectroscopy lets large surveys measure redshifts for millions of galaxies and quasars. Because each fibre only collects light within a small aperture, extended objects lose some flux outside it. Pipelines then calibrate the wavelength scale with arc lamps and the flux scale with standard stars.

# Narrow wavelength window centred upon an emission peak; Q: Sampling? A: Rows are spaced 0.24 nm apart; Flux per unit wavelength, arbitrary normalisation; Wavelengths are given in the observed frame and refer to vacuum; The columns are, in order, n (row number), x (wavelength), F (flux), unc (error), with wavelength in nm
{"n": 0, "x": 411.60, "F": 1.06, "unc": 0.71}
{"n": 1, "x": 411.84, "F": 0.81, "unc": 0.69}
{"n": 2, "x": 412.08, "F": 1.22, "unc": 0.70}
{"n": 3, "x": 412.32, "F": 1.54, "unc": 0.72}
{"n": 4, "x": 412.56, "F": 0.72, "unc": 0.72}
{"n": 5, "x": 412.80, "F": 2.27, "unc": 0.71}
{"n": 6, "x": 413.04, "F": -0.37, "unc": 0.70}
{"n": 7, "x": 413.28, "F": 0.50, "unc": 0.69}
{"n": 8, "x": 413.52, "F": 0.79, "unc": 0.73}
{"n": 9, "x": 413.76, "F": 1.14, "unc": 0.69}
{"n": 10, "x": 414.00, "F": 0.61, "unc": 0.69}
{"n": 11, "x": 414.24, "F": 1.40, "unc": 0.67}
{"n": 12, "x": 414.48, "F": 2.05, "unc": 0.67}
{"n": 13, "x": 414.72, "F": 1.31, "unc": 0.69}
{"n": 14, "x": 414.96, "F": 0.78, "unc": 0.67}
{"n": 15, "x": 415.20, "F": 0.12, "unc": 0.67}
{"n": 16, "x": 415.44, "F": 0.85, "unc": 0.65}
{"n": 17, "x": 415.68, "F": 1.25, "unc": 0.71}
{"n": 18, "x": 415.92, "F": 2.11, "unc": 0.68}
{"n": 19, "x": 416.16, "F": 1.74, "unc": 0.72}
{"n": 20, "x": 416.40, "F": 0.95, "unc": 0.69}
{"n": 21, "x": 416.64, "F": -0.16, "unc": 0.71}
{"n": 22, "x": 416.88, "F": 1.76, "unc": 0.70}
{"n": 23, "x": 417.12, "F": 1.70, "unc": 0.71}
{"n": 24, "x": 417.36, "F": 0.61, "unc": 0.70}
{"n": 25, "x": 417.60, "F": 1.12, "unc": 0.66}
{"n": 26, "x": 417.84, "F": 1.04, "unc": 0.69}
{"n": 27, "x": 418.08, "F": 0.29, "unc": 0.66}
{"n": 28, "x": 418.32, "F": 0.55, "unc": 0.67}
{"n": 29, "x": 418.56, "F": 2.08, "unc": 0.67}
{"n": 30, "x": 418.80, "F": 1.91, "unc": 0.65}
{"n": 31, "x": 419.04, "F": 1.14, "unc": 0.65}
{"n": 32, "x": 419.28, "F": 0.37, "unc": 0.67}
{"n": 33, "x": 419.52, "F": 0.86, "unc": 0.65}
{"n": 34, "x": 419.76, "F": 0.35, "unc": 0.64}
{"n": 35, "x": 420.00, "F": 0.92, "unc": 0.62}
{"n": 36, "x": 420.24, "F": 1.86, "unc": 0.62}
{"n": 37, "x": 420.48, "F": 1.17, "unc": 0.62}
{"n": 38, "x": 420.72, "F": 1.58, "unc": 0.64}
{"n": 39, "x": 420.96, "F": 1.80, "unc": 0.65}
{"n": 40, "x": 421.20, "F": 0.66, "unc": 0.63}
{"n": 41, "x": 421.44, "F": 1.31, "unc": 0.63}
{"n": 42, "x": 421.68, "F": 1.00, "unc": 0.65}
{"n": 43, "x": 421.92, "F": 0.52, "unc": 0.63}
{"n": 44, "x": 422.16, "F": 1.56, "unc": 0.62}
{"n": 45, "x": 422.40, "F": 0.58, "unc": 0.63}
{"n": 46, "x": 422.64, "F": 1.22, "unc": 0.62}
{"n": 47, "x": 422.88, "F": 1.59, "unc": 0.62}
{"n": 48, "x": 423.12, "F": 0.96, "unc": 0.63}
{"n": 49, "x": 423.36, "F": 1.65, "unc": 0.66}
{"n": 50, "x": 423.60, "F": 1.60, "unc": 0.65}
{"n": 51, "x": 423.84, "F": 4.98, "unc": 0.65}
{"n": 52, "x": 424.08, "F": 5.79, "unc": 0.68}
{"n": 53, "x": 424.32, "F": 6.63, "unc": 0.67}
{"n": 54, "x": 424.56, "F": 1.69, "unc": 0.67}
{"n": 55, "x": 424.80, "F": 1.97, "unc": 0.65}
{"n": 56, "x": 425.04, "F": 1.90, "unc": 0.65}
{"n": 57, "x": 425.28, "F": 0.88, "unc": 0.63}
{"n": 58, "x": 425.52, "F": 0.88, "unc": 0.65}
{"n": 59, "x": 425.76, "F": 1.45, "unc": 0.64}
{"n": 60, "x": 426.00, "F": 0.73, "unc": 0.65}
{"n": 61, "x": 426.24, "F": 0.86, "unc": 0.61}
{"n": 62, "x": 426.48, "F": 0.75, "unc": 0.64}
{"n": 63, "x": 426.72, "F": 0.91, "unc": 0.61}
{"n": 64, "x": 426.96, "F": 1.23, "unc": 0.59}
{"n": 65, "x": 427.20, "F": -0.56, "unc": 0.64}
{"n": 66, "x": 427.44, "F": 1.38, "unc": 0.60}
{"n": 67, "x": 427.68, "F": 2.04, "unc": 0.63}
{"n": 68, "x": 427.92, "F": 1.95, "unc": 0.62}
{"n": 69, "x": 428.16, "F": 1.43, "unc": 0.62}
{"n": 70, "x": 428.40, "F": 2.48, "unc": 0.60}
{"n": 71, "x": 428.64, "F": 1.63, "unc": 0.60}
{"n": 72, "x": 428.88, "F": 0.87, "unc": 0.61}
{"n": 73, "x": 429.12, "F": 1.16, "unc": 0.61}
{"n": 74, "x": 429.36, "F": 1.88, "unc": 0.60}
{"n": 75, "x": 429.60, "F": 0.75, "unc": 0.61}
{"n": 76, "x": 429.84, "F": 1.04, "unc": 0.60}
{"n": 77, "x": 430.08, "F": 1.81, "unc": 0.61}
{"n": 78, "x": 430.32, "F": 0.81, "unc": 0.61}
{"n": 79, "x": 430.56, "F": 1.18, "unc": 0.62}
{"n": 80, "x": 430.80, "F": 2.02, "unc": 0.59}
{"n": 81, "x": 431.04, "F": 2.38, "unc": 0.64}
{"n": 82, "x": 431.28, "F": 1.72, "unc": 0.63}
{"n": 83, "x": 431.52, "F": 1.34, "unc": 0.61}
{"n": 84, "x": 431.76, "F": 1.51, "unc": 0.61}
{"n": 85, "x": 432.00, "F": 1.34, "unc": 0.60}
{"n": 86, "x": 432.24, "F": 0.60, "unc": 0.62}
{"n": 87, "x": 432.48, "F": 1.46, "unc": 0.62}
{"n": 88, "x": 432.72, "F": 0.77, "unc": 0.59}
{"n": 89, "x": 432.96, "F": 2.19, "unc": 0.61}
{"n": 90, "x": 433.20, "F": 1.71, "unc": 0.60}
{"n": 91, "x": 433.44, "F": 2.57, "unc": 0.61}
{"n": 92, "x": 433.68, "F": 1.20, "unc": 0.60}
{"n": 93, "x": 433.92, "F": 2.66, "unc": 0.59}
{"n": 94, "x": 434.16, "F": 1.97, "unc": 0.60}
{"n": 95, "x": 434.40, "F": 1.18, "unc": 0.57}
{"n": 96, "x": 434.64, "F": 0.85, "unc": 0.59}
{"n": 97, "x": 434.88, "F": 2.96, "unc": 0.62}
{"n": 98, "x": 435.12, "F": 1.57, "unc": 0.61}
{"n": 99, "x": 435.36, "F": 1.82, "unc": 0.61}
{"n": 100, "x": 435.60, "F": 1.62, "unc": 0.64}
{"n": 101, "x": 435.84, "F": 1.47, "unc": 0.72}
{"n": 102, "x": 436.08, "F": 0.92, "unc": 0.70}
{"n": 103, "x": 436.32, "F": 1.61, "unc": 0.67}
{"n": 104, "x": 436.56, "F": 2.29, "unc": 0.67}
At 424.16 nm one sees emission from [O II] 3727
